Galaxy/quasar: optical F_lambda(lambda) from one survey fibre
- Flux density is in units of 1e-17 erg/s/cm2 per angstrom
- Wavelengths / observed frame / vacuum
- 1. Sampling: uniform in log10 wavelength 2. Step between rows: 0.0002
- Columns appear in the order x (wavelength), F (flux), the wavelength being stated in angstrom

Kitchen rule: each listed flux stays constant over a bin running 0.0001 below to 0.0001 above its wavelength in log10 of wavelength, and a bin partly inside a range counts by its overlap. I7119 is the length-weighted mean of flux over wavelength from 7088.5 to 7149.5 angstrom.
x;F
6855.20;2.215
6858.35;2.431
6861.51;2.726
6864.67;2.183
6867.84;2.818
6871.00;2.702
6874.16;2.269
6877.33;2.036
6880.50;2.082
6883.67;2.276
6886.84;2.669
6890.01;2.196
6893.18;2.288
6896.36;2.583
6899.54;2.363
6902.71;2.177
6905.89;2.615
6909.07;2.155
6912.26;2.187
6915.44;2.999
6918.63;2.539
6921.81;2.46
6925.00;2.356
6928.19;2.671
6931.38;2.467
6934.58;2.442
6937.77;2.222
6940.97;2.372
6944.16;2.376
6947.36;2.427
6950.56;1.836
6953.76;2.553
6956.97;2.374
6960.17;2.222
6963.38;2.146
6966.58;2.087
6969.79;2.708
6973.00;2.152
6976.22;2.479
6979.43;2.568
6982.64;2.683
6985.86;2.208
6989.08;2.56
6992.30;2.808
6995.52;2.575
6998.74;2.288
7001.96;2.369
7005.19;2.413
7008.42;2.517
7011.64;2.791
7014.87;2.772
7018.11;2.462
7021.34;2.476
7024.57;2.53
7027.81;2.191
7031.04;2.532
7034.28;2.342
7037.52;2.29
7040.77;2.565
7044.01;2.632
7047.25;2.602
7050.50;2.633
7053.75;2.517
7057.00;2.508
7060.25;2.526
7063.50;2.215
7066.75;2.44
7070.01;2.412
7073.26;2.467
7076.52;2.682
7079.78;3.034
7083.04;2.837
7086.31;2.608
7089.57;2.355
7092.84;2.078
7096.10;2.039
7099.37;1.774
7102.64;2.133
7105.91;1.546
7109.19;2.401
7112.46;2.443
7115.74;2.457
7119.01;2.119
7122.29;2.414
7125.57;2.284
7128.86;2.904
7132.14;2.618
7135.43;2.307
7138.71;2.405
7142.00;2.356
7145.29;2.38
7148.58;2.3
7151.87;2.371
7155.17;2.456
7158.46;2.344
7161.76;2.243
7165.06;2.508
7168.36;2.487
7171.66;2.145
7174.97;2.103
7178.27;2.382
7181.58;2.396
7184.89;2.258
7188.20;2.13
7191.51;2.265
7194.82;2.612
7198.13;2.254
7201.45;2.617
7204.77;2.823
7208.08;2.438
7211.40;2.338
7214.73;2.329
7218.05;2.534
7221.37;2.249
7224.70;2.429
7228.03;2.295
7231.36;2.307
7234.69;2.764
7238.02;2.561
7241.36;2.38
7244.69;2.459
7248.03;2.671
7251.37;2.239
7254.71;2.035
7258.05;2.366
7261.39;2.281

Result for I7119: 2.28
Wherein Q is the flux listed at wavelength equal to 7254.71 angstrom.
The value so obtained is 2.035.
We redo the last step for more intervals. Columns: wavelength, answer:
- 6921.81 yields 2.46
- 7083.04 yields 2.837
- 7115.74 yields 2.457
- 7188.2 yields 2.13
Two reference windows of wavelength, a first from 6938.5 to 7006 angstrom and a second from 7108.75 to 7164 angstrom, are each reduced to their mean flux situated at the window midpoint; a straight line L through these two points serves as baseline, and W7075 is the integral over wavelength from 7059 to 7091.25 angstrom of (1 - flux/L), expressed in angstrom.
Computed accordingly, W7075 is -2.2 angstrom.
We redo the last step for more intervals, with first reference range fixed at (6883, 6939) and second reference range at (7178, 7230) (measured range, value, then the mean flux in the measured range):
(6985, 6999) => -0.59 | 2.52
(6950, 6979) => 1.34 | 2.31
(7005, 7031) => -1.16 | 2.53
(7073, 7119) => 1.42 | 2.33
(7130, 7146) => -0.18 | 2.43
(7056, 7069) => -0.03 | 2.42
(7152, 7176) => 0.66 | 2.33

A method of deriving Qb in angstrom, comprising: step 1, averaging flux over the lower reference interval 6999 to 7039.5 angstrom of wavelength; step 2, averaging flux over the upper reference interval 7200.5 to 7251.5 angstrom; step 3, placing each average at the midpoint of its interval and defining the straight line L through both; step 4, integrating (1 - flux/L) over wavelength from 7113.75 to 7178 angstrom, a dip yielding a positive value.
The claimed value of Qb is 2.3 angstrom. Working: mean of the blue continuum 2.47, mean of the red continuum 2.47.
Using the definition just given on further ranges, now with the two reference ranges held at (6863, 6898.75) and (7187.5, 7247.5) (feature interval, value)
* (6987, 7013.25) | -1.5 angstrom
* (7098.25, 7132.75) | 2.0 angstrom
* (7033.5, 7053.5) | -0.9 angstrom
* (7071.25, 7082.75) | -1.5 angstrom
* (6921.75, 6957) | 0.1 angstrom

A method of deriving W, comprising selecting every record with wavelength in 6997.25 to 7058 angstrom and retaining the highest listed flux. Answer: 2.791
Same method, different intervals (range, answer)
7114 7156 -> 2.904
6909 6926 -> 2.999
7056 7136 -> 3.034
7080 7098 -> 2.837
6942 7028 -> 2.808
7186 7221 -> 2.823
